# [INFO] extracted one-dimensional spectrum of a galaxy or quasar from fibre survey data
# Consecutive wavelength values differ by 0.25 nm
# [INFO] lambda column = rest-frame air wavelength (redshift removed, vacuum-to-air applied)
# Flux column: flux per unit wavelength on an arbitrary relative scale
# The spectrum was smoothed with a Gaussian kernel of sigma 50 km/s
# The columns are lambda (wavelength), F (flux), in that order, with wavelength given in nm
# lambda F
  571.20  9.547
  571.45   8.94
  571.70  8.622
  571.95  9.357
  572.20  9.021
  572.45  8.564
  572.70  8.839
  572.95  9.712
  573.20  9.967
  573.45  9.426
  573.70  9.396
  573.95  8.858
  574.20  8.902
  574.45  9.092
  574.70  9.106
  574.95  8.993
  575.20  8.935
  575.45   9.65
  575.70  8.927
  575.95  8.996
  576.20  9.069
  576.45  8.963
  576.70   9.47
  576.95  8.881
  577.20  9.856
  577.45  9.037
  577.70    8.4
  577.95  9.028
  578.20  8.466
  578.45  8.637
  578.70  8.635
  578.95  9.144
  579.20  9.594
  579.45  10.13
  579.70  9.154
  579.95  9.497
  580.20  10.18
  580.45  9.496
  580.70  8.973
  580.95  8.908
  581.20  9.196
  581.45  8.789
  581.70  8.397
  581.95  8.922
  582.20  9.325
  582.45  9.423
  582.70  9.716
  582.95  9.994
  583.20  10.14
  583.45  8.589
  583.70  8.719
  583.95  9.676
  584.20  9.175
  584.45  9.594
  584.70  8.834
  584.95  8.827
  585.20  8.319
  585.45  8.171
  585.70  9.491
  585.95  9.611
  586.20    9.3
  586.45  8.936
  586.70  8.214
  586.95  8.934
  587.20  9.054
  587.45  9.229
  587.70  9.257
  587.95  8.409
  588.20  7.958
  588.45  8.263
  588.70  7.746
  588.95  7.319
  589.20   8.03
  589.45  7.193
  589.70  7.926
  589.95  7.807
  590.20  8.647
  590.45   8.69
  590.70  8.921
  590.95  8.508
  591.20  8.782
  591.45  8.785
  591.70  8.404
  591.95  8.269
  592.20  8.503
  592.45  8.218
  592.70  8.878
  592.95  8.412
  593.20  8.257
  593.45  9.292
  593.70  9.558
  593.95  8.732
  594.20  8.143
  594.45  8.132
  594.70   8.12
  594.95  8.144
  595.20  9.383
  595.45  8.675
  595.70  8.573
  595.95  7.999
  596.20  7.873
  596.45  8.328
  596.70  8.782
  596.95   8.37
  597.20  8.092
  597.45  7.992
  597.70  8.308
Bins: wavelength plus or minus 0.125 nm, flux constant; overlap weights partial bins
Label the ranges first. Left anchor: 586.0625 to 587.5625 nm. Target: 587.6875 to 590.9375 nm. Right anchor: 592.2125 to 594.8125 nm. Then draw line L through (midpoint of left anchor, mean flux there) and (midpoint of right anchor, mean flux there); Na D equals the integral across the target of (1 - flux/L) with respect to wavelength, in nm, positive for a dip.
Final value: 0.25 nm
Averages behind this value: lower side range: 8.95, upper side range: 8.57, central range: 8.14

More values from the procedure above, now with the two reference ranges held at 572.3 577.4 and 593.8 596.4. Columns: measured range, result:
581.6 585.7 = -0.137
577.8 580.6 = -0.079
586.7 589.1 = 0.062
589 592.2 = 0.093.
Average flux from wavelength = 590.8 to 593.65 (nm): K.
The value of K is 8.6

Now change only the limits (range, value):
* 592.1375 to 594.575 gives 8.62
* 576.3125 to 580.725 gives 9.2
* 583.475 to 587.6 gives 9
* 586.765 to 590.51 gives 8.29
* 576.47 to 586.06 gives 9.17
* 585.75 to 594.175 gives 8.55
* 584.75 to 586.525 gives 8.95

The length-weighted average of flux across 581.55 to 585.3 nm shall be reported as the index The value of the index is 9.18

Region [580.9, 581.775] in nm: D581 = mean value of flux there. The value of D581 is 8.84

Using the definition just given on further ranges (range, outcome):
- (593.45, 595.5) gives 8.65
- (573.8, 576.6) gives 9.05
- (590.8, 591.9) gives 8.6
